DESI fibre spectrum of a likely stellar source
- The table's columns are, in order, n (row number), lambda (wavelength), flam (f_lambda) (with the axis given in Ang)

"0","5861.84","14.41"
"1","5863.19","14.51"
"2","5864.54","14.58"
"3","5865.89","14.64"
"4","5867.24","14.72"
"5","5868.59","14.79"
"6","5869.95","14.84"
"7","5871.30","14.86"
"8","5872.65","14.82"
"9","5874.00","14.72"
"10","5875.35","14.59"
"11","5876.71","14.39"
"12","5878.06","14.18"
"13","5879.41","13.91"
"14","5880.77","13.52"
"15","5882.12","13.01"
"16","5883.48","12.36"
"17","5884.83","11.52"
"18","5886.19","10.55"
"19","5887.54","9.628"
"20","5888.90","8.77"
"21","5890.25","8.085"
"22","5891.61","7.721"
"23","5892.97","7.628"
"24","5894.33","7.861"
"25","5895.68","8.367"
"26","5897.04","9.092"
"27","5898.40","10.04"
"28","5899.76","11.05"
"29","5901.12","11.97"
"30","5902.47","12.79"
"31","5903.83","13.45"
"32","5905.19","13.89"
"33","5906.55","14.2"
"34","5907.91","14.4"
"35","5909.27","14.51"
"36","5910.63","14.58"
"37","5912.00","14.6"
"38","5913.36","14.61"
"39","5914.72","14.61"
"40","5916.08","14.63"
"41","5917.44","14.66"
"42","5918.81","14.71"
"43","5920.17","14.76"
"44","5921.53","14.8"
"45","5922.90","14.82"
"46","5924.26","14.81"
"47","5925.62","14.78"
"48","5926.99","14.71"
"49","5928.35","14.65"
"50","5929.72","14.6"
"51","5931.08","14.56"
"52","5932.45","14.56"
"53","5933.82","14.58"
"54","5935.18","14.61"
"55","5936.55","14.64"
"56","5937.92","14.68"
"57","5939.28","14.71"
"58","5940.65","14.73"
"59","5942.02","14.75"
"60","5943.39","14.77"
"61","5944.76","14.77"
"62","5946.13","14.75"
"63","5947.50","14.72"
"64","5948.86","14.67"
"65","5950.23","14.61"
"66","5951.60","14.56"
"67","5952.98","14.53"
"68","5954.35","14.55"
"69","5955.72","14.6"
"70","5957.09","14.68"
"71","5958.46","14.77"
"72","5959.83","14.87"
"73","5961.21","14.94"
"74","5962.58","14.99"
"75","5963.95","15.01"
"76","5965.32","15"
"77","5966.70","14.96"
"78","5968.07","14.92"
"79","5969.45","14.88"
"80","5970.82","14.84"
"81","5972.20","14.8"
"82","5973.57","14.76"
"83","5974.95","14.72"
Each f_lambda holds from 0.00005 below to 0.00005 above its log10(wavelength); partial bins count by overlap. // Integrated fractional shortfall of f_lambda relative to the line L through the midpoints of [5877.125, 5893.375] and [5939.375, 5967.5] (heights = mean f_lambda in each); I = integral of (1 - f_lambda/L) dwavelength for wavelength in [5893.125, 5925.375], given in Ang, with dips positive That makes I -1.89 Ang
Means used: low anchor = 11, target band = 13.1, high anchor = 14.8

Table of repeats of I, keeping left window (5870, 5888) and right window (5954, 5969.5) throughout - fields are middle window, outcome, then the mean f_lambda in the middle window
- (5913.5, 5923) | -0.4 Ang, 14.7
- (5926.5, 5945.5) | -0.4 Ang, 14.7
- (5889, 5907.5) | 4.4 Ang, 10.5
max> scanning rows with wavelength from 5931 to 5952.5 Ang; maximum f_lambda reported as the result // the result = 14.77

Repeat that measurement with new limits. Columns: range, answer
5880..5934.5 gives 14.82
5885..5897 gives 10.55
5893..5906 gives 13.89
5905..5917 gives 14.63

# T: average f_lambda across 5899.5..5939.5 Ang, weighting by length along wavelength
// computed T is 14.3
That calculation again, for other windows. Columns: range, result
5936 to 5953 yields 14.7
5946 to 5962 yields 14.7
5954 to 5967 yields 14.8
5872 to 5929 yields 12.8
